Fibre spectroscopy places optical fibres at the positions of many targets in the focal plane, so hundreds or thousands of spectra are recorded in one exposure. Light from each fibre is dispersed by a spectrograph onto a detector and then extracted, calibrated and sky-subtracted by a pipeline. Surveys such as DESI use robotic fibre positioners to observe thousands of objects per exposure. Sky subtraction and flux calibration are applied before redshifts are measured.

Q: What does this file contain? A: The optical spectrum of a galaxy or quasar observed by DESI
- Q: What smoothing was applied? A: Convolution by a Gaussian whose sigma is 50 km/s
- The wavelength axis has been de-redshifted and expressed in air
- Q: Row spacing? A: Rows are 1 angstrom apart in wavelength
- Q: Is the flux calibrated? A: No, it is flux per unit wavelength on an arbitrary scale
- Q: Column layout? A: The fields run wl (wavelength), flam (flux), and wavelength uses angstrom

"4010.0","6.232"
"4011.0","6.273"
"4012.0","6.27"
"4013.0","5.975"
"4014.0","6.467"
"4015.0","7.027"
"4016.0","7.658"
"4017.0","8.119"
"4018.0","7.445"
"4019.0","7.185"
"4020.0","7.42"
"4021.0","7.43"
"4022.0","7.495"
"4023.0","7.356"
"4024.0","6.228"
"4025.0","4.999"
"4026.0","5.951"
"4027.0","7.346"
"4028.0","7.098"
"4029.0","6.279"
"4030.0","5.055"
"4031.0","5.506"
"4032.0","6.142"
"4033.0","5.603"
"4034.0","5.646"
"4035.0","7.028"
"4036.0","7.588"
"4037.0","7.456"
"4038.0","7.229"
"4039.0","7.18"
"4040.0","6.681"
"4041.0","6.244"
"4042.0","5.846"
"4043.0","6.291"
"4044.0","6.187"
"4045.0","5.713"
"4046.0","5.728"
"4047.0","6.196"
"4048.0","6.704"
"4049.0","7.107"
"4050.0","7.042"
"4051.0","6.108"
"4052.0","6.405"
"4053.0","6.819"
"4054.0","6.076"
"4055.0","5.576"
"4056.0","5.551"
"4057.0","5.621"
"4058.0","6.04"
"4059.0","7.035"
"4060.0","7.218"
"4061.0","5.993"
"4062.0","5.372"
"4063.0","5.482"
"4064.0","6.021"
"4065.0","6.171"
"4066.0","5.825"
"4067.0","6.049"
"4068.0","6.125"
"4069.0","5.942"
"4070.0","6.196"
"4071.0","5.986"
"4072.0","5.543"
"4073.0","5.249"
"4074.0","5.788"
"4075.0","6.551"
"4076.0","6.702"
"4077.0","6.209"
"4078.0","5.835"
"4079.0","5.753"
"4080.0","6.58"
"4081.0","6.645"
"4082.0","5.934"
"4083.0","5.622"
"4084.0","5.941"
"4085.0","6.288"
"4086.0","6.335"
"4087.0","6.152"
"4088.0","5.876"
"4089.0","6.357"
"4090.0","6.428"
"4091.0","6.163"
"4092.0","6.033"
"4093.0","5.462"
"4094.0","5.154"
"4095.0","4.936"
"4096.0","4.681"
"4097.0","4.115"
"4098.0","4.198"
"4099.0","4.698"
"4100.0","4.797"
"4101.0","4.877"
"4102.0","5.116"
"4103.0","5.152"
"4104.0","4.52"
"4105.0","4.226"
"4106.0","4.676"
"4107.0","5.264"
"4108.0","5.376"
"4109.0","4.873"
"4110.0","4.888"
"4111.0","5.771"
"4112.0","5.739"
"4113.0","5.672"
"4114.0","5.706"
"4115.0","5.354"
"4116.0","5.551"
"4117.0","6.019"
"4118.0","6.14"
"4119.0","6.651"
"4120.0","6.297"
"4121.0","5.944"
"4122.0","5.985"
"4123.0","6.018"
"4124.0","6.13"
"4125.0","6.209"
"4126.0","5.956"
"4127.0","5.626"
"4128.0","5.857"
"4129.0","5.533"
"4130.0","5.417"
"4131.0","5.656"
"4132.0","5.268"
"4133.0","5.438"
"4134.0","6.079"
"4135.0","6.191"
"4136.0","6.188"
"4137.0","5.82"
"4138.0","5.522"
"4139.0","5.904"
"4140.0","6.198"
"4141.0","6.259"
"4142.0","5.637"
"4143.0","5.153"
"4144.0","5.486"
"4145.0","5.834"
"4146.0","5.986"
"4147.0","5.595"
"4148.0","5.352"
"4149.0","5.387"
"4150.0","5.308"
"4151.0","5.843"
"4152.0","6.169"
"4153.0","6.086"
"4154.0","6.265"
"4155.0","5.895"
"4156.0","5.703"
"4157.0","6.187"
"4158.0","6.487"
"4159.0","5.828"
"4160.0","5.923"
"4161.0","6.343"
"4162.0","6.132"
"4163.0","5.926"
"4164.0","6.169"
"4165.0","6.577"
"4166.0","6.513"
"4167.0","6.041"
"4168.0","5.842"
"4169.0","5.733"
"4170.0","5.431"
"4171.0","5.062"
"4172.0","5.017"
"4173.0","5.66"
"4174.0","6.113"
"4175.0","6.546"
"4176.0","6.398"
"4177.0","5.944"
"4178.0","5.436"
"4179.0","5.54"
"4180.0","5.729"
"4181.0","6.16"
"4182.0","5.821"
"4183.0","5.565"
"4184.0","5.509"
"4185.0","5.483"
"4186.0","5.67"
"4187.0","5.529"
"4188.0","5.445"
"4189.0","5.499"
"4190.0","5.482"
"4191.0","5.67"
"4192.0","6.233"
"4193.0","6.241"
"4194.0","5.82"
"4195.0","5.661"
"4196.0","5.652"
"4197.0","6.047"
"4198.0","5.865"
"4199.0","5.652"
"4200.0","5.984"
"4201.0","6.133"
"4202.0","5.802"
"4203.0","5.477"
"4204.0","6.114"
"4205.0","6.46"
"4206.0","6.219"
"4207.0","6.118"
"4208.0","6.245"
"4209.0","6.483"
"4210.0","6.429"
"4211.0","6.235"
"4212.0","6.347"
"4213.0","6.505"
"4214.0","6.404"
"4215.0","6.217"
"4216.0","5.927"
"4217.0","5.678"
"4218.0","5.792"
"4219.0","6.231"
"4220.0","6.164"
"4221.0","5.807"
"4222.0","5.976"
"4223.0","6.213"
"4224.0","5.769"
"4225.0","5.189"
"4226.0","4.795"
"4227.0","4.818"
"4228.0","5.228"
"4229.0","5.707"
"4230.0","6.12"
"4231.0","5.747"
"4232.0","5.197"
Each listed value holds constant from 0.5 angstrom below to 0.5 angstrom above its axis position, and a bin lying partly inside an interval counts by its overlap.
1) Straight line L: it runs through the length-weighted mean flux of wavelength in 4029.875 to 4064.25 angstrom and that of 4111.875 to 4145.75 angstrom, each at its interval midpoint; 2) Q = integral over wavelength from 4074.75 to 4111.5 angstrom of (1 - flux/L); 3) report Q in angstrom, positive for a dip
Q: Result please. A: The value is 3.2 angstrom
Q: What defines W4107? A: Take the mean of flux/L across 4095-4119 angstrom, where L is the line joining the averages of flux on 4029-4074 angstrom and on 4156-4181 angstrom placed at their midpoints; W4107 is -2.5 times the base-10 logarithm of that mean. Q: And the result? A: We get 0.18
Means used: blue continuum 6.19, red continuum 5.94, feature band 5.13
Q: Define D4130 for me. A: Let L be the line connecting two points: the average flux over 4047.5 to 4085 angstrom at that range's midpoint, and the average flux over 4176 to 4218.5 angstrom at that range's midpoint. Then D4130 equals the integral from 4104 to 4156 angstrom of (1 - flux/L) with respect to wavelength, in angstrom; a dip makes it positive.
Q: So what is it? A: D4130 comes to 2.80 angstrom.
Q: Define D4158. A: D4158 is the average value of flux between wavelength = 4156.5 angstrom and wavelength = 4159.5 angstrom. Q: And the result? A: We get 6.17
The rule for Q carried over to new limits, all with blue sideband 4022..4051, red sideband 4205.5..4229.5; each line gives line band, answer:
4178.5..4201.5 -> 0.97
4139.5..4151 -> 0.88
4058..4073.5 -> 0.80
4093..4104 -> 2.57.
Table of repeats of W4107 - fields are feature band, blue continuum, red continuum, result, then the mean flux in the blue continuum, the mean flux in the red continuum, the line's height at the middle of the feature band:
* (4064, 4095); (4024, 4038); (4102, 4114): -0.08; 6.32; 5.13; 5.57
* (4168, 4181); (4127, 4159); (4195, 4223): 0.03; 5.79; 6.07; 5.93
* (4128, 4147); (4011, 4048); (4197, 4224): 0.10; 6.58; 6.09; 6.29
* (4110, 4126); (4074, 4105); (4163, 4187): -0.04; 5.62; 5.82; 5.68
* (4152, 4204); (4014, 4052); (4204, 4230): 0.04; 6.63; 5.96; 6.1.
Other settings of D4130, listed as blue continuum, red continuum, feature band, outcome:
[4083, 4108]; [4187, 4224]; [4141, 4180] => -1.0 angstrom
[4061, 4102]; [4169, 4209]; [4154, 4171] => -0.7 angstrom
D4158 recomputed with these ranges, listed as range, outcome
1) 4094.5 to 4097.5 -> 4.58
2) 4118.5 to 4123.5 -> 6.18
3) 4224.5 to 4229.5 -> 5.15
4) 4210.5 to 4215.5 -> 6.34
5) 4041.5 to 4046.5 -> 5.95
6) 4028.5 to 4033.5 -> 5.72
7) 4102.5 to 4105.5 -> 4.63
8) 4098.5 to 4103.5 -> 4.93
